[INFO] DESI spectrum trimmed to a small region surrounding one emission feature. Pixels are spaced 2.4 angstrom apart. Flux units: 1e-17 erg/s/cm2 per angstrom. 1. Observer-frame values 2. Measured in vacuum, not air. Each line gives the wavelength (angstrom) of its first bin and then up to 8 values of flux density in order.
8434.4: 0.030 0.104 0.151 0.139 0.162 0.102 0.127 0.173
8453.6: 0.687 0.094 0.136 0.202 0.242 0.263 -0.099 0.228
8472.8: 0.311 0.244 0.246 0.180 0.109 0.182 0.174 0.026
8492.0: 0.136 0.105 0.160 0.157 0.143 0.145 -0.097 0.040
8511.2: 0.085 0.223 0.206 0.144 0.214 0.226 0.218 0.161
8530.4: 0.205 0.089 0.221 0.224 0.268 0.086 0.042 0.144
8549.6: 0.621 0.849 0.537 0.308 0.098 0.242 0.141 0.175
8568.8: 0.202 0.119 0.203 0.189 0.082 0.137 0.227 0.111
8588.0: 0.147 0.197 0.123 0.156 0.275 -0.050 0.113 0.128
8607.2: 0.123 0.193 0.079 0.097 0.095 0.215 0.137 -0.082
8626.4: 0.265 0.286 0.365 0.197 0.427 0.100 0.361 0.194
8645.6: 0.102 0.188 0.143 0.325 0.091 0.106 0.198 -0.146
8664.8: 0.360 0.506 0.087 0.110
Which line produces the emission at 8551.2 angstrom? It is [O III]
